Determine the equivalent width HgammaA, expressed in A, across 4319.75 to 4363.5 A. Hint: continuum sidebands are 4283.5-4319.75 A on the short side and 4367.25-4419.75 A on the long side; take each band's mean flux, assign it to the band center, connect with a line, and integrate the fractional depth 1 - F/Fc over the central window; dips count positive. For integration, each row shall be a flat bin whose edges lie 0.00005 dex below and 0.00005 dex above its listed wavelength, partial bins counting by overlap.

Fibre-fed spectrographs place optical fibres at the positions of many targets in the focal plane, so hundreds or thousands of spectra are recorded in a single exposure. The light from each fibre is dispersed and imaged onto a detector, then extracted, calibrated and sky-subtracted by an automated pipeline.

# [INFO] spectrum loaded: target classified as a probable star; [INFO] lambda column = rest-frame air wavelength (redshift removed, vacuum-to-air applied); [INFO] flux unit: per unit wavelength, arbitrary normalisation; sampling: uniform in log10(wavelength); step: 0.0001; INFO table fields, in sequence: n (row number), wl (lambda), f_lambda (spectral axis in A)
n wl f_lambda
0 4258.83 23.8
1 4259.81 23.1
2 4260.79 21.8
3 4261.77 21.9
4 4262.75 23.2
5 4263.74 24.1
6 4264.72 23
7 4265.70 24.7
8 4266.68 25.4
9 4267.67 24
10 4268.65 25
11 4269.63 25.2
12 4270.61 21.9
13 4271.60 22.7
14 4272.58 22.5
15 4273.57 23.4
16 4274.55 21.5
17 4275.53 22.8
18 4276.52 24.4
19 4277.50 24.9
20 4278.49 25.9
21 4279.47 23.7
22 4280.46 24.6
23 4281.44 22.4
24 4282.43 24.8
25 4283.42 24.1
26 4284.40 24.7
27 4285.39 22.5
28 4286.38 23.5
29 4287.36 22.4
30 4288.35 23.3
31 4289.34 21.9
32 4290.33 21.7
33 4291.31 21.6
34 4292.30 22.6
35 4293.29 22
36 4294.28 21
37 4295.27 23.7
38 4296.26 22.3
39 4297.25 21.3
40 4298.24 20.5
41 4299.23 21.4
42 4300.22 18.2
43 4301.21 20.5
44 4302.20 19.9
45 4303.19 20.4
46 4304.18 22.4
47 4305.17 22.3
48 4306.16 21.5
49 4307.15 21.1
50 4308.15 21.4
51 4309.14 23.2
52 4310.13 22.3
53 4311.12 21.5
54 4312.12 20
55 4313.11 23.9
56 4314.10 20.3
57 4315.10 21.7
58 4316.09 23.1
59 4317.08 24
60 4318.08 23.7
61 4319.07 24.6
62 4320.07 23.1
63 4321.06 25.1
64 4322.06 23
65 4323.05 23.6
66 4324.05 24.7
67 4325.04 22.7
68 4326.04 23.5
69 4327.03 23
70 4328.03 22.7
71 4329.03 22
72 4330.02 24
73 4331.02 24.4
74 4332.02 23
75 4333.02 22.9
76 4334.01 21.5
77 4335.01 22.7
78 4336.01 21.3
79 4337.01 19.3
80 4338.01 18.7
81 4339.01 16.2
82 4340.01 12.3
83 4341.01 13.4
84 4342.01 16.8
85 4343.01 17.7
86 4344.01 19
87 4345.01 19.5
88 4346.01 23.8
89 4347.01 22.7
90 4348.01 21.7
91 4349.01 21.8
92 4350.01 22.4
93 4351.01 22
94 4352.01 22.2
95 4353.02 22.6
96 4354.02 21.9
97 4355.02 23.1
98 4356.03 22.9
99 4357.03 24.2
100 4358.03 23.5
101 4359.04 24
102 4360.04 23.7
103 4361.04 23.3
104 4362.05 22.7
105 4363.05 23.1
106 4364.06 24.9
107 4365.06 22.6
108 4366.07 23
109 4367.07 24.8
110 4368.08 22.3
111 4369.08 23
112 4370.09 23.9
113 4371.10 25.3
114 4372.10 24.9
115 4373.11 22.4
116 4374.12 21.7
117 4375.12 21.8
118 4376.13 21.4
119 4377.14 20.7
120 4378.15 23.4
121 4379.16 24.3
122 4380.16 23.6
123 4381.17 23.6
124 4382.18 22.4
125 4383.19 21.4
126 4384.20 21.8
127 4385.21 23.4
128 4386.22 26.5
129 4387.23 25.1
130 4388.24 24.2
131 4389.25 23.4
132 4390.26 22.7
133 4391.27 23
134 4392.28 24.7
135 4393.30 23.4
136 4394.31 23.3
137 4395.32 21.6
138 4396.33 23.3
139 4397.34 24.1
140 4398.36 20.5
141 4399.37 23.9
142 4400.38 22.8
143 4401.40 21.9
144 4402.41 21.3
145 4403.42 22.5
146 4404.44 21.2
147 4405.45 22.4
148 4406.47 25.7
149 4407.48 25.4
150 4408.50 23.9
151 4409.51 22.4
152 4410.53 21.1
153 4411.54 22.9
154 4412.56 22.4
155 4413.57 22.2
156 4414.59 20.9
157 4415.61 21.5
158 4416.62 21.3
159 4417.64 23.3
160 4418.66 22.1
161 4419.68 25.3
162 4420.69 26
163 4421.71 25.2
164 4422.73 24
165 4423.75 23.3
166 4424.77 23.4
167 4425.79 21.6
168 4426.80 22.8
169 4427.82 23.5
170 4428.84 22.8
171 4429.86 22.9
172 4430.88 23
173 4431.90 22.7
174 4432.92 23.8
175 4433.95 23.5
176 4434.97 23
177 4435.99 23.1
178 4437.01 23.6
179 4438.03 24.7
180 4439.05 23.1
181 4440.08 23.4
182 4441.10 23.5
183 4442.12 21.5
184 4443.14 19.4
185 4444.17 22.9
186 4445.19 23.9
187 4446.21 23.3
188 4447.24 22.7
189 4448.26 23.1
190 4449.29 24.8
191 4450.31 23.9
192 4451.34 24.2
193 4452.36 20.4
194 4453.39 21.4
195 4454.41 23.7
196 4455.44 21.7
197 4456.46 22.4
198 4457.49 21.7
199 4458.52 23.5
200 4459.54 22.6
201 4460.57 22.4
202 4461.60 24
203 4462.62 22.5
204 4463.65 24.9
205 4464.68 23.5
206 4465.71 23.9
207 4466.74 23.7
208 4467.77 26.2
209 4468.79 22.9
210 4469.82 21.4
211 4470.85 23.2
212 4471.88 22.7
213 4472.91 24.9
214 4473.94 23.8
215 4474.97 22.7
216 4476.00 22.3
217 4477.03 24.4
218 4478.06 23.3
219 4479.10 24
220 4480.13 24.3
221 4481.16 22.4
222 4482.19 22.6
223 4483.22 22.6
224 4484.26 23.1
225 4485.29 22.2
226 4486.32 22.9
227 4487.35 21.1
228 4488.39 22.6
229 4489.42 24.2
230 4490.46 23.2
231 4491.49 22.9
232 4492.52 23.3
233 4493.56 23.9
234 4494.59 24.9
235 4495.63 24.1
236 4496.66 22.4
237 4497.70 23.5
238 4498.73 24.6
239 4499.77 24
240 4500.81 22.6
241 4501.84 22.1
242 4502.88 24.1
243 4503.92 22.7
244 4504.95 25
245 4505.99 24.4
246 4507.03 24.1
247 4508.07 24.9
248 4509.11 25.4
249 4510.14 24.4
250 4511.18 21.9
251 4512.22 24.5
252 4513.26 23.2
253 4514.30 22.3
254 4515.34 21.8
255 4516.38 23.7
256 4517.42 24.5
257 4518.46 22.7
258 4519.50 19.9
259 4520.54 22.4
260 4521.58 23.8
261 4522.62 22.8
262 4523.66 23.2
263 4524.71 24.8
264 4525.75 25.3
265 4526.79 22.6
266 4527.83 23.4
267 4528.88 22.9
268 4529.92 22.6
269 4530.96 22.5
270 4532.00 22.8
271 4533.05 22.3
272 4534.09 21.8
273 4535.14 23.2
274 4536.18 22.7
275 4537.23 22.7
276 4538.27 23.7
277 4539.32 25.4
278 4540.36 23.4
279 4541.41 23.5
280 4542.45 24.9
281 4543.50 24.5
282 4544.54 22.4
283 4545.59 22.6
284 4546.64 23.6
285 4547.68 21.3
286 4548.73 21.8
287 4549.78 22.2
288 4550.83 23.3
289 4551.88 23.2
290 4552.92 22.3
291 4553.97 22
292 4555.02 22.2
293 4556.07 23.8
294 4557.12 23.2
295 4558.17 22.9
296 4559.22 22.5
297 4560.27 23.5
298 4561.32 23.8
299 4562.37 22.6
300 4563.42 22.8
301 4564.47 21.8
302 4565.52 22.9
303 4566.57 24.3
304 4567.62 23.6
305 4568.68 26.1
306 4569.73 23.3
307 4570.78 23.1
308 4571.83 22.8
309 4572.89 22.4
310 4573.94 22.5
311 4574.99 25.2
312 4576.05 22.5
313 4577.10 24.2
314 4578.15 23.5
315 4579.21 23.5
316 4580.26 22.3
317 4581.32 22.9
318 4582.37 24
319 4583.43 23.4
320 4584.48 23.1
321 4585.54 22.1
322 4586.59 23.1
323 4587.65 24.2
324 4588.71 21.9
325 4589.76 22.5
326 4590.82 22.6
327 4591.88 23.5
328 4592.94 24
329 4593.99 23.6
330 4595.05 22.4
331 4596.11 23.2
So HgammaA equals 1.3 A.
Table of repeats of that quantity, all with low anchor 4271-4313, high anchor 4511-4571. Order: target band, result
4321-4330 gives -0.3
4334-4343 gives 1.9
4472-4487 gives -0.2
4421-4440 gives -0.5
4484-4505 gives -0.3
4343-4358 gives 0.3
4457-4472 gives -0.3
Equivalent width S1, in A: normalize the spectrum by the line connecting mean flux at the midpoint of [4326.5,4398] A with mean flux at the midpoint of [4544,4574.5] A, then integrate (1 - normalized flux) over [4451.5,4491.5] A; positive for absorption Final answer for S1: -0.7 A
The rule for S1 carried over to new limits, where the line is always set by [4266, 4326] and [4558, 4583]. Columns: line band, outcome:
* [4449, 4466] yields 0.1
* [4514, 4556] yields 0.4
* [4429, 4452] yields -0.1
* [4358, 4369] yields -0.3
